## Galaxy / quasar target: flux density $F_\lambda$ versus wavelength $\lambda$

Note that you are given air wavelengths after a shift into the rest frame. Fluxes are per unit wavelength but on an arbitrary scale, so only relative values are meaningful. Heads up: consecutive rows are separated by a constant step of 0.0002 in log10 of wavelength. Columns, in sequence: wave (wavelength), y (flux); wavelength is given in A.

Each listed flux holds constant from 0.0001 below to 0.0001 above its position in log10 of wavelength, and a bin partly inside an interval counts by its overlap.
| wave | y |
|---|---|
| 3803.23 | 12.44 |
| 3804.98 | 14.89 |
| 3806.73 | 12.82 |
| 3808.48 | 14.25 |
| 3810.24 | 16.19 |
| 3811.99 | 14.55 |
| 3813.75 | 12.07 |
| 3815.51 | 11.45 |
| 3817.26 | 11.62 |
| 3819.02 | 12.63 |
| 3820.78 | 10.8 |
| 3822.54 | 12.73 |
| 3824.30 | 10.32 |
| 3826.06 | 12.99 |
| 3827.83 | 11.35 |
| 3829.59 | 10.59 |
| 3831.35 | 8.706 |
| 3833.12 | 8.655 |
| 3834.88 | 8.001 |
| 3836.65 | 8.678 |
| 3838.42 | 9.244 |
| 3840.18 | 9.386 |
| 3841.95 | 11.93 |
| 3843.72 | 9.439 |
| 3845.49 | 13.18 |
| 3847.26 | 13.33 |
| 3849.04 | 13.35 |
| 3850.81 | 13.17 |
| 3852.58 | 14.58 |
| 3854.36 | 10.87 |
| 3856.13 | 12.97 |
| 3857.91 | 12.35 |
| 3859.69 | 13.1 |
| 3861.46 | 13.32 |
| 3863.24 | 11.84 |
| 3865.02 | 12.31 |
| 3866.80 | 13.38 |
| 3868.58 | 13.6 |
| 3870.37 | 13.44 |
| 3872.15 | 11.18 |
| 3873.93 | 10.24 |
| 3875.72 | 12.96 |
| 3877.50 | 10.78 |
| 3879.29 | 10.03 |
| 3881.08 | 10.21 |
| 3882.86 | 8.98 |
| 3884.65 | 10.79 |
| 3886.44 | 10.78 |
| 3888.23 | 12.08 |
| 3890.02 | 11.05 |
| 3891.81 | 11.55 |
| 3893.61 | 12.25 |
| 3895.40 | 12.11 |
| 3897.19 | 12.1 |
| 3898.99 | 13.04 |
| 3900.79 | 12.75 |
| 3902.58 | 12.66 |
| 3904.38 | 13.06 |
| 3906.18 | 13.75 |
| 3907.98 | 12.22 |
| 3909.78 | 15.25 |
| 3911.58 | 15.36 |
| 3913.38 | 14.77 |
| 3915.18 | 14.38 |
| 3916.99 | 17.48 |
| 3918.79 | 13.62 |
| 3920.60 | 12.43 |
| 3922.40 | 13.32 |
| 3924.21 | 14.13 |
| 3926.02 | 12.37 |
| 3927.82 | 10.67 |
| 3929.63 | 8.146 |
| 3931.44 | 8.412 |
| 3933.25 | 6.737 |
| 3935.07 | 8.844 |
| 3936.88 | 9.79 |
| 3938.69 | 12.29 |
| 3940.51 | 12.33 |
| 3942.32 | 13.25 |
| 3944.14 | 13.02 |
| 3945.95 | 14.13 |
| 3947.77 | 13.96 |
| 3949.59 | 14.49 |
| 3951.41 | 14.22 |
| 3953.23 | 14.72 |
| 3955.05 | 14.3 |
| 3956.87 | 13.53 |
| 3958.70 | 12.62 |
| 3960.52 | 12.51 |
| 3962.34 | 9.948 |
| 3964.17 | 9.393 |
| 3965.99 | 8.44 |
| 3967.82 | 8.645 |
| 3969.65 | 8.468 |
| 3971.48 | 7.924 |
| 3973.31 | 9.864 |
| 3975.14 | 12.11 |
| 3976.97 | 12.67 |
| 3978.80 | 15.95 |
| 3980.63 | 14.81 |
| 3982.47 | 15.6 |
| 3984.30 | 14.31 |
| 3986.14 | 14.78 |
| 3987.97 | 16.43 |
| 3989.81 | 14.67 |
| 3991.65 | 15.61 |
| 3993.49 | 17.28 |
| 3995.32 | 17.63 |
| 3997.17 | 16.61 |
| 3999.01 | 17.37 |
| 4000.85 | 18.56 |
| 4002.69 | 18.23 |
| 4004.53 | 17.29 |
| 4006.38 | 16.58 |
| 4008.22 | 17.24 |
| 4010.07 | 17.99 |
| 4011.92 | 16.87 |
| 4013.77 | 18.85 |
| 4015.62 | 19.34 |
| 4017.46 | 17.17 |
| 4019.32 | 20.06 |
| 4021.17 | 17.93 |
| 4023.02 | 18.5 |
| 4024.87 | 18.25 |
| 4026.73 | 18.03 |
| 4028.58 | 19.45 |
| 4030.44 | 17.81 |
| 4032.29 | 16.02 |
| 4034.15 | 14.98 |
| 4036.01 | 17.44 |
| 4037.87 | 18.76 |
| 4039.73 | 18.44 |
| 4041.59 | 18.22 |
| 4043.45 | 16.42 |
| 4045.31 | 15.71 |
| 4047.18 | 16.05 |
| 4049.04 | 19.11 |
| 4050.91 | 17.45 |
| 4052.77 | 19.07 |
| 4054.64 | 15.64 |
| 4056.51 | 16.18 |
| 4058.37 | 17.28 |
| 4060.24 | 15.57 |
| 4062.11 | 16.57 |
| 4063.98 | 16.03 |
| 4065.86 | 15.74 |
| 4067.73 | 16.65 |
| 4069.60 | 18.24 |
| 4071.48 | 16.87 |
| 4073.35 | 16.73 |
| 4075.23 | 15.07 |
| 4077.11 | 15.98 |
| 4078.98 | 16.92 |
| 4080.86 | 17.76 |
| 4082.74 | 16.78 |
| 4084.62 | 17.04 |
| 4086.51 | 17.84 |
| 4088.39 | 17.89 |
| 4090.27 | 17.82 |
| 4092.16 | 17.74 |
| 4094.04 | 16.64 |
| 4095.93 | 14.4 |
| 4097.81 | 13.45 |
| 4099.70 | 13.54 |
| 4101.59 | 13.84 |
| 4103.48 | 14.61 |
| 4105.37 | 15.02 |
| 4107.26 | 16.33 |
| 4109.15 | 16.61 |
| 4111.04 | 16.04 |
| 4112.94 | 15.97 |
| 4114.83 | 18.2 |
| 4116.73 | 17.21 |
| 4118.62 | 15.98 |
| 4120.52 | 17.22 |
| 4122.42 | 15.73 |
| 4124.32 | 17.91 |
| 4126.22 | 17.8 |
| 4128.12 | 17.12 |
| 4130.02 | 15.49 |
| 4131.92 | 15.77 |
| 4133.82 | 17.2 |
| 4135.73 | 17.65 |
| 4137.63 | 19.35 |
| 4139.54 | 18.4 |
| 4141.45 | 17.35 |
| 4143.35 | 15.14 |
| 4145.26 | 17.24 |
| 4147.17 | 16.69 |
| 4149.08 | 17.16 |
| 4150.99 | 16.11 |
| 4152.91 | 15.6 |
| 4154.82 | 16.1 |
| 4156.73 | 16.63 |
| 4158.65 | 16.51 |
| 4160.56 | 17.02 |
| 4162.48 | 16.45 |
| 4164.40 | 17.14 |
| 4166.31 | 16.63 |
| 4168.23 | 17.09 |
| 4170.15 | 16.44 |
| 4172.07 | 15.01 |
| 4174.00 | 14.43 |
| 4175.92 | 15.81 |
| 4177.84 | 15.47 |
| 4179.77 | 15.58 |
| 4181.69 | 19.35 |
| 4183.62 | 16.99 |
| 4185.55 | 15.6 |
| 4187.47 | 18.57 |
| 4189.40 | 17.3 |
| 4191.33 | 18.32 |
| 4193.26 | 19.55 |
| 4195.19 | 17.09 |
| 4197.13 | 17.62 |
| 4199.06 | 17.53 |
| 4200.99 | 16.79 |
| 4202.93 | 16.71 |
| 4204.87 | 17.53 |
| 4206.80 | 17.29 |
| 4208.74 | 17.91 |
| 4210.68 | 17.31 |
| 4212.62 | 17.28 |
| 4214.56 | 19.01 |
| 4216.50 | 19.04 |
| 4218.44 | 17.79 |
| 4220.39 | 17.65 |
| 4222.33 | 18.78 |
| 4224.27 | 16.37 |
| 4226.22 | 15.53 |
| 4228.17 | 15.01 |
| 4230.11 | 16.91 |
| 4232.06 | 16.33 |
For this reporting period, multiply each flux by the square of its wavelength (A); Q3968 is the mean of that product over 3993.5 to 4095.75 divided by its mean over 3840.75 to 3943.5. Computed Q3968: 1.54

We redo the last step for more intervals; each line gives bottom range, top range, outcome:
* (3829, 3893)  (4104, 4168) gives 1.68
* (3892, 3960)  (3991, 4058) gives 1.45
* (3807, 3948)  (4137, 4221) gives 1.65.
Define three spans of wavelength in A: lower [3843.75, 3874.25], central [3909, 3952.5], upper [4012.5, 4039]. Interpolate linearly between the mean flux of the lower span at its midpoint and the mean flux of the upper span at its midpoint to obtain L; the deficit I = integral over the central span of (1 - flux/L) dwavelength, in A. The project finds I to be 6.7 A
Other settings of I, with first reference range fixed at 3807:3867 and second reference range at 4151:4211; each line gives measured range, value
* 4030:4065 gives -4.8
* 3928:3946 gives 3.8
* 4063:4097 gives -3.0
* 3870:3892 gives 2.6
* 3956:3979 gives 5.0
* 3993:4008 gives -3.4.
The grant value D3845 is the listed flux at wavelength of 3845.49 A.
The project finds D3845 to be 13.18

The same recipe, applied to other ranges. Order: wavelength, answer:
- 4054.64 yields 15.64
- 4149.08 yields 17.16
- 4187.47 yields 18.57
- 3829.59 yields 10.59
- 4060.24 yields 15.57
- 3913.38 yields 14.77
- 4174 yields 14.43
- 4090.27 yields 17.82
